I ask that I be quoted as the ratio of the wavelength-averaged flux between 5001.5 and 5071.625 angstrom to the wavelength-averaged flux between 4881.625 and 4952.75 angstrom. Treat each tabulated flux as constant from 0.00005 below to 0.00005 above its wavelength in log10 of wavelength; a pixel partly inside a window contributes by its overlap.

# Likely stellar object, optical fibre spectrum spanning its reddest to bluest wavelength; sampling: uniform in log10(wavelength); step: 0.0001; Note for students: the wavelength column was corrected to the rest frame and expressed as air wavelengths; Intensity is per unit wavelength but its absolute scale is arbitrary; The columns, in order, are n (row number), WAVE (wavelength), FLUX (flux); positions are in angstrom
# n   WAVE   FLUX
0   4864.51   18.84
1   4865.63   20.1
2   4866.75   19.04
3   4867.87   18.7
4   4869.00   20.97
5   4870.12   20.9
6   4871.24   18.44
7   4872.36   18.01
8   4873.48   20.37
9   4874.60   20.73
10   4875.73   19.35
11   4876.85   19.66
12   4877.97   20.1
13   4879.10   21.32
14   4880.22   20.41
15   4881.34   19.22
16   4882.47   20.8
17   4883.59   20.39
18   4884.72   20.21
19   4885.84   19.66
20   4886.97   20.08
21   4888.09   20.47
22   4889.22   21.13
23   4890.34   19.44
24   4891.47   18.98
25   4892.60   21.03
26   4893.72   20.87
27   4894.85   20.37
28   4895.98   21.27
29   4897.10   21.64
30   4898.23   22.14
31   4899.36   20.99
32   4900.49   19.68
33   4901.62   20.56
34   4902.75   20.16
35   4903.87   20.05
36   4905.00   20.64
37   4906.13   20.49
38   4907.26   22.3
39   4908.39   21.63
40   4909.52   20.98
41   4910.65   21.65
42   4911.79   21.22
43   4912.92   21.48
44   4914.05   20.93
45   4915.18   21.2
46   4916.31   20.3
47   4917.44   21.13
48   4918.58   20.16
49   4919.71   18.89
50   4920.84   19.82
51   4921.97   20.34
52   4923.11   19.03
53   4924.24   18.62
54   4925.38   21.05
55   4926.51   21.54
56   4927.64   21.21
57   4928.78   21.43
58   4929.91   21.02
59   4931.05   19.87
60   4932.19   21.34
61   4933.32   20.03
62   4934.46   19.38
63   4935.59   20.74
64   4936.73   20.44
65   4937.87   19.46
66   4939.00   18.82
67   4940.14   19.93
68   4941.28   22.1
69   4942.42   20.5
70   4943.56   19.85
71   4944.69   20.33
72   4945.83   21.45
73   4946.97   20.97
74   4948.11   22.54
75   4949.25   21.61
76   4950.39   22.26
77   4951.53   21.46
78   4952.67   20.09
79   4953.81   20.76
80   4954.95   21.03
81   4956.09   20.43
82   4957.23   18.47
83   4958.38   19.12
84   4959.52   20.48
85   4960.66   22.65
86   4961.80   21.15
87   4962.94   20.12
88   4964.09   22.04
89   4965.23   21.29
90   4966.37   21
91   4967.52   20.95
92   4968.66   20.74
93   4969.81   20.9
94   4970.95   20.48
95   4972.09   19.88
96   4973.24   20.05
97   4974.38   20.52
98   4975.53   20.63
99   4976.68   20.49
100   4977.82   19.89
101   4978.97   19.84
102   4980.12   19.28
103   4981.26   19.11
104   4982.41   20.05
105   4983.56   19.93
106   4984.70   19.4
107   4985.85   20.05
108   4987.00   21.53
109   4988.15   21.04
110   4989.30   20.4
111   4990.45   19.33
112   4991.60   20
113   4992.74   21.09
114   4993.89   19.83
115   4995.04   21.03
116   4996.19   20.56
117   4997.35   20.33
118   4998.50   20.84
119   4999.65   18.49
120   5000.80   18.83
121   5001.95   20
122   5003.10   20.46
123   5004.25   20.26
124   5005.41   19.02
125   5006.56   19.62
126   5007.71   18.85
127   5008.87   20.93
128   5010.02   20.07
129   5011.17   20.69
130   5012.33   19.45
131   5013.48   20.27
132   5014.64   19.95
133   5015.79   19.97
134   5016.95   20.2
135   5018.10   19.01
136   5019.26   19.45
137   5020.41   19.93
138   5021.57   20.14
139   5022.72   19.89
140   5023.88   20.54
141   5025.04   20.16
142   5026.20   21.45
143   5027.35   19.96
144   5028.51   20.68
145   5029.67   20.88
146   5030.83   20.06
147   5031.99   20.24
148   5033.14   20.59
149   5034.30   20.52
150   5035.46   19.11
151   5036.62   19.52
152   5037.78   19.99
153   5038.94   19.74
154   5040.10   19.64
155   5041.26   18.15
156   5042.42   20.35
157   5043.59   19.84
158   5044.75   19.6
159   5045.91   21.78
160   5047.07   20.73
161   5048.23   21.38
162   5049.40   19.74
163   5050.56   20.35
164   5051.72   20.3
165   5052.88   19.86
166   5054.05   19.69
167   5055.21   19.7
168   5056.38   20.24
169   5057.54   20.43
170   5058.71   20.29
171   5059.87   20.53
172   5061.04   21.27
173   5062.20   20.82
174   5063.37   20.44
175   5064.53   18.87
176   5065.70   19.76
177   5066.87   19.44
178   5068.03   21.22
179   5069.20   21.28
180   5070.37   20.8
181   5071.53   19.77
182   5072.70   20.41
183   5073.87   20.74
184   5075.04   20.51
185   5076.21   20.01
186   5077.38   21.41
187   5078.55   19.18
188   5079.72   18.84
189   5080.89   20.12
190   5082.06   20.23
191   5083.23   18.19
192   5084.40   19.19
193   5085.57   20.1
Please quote 1.0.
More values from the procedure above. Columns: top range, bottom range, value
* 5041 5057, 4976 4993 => 1.00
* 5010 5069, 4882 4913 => 0.97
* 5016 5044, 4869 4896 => 0.99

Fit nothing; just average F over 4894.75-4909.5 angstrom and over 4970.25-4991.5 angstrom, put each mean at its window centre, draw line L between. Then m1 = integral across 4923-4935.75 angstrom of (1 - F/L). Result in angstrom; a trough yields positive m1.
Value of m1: 0.1 angstrom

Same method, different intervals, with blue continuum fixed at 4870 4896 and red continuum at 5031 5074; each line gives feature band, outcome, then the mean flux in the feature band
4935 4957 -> -0.67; 20.7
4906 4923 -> -0.57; 20.8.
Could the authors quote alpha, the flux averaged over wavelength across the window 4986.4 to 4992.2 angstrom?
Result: 20.5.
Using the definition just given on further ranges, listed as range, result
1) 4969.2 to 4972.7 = 20.4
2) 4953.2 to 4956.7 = 20.7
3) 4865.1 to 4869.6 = 19.7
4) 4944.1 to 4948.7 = 21.3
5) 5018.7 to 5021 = 19.7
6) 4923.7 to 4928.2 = 20.6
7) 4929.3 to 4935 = 20.3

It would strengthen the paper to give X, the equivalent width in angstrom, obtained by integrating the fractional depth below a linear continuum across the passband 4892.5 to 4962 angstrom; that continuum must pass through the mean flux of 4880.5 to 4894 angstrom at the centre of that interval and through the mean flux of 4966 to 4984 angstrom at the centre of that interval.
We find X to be -1.7 angstrom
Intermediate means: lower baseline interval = 20.2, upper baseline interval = 20.2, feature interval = 20.7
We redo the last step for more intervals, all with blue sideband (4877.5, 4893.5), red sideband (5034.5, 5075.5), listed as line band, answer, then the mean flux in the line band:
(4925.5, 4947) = -0.34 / 20.6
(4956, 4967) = -0.26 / 20.7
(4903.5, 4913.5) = -0.47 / 21.2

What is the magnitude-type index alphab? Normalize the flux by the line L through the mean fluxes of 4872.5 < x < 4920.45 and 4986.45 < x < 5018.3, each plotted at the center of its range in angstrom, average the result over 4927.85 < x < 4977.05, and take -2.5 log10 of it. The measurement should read -0.02 mag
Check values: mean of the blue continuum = 20.5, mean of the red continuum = 20.1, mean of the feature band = 20.7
